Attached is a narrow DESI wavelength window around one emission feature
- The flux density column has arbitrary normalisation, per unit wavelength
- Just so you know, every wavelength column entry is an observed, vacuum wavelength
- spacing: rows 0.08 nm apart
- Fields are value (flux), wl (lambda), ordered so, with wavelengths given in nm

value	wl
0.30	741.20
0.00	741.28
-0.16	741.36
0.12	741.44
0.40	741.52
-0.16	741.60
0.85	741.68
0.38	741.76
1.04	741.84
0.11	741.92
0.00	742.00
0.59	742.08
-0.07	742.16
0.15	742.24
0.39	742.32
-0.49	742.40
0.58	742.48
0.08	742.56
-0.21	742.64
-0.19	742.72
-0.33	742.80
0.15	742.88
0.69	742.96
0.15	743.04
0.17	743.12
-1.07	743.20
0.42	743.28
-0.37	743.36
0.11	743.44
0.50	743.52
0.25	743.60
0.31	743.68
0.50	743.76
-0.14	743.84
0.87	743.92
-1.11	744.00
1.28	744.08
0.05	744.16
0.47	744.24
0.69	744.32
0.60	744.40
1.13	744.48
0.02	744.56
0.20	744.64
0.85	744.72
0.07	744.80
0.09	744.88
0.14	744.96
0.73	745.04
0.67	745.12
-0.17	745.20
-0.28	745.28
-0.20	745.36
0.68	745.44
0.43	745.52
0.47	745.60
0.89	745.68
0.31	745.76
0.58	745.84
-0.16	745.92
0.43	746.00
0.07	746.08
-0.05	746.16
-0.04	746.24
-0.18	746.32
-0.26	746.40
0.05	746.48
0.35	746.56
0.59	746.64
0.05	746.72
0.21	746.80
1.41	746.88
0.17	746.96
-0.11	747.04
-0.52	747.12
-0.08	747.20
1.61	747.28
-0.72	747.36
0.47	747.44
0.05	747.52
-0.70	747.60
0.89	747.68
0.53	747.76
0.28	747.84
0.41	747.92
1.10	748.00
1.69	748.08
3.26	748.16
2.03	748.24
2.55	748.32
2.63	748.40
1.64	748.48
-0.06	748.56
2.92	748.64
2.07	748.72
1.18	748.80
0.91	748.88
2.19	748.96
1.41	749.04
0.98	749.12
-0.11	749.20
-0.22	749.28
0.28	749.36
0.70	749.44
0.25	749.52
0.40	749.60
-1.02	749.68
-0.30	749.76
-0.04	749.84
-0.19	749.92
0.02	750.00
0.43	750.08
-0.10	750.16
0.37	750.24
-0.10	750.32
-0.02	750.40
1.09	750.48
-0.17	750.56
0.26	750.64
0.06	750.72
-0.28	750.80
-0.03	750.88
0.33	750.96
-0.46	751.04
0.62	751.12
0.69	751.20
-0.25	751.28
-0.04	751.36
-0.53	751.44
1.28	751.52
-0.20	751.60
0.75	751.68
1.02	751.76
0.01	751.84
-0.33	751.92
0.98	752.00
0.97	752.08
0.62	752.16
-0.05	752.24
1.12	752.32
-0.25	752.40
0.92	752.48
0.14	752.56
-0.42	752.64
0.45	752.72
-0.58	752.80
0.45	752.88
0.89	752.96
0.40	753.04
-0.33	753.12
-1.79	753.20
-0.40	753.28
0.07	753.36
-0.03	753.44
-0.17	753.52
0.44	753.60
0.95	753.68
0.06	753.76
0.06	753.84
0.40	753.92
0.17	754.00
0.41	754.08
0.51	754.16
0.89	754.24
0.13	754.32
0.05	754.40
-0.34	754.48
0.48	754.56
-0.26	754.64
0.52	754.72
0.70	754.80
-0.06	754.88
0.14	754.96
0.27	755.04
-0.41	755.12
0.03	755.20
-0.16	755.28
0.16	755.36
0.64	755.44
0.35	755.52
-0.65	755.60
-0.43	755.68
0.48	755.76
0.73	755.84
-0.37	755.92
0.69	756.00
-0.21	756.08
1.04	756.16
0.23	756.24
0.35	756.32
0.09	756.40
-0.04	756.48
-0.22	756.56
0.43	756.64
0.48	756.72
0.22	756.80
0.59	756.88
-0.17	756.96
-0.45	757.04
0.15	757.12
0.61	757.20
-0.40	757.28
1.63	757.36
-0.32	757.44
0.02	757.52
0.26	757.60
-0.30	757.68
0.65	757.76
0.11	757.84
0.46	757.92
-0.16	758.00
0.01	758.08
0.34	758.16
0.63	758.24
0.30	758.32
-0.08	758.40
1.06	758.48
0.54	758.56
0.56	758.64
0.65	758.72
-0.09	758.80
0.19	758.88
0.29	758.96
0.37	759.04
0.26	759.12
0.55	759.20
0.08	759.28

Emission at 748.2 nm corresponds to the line [O II] 3727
